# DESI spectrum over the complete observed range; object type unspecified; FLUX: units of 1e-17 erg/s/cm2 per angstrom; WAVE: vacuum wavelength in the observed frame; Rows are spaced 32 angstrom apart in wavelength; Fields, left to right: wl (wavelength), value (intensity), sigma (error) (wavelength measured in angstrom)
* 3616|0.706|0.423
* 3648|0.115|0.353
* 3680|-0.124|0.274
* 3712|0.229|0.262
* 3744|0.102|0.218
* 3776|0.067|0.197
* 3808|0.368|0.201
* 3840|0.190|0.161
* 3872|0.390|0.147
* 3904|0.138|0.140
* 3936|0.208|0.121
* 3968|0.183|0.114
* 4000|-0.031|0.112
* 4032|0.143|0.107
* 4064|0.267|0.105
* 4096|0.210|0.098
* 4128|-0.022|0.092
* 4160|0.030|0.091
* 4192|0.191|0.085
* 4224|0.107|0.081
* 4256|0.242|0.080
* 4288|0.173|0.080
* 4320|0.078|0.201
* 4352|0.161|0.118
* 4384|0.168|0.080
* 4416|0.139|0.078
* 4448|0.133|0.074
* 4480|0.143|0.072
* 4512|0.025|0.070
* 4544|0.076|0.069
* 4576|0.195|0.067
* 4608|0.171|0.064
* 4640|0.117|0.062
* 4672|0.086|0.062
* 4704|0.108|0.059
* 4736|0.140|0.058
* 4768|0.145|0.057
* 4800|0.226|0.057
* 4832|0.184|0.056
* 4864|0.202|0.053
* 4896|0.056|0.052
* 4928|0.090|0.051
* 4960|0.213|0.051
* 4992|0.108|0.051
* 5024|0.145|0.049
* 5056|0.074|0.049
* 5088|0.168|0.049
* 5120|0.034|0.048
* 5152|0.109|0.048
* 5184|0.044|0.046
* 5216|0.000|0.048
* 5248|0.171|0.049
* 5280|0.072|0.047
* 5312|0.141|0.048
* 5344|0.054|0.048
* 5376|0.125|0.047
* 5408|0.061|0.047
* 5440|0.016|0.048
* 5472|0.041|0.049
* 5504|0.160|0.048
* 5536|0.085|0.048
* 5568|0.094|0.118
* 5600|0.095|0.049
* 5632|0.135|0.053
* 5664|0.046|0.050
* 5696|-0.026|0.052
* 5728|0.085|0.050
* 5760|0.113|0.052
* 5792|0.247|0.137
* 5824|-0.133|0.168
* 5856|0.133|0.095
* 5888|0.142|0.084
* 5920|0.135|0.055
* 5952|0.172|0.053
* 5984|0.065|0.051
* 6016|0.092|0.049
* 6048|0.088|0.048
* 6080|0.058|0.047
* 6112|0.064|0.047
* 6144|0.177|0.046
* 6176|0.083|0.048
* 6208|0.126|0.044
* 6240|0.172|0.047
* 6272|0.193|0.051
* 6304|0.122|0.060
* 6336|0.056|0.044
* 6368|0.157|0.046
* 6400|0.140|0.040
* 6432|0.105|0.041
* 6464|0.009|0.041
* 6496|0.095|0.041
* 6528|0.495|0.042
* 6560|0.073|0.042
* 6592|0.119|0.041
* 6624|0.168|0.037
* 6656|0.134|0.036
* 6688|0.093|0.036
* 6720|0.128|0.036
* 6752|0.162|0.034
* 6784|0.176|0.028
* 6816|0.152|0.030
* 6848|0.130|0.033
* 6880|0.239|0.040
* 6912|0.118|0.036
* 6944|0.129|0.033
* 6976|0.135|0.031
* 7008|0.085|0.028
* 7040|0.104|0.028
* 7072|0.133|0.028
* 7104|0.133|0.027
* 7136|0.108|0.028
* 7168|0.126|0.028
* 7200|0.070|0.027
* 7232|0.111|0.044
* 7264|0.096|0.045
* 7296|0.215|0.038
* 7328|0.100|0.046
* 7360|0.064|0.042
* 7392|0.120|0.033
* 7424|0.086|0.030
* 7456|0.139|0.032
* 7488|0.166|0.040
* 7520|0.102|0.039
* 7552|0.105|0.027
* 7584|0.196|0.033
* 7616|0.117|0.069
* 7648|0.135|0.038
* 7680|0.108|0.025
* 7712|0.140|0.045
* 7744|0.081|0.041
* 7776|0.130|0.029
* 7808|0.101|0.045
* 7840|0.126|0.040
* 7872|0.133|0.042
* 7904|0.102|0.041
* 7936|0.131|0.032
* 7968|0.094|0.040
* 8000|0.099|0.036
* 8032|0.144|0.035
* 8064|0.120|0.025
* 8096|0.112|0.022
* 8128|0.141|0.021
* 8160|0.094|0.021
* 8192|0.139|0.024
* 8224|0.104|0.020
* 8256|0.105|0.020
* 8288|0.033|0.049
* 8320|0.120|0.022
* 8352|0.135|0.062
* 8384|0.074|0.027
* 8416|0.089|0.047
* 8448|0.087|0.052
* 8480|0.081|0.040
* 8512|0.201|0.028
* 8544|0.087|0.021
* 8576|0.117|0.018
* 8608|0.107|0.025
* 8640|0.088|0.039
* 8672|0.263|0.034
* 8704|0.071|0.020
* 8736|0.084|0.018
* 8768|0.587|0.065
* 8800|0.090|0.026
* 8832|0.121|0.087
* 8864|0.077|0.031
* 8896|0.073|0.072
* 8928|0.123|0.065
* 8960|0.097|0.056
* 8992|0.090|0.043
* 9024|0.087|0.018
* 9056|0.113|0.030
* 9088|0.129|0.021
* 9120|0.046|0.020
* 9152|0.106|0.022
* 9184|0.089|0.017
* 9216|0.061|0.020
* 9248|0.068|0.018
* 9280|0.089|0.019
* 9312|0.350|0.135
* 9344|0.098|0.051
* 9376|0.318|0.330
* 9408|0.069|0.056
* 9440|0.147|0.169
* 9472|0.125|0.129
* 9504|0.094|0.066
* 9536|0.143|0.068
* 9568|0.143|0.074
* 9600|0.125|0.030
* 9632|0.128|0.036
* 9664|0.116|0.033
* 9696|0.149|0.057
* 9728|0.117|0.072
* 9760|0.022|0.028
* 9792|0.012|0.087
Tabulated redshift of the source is 0.749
